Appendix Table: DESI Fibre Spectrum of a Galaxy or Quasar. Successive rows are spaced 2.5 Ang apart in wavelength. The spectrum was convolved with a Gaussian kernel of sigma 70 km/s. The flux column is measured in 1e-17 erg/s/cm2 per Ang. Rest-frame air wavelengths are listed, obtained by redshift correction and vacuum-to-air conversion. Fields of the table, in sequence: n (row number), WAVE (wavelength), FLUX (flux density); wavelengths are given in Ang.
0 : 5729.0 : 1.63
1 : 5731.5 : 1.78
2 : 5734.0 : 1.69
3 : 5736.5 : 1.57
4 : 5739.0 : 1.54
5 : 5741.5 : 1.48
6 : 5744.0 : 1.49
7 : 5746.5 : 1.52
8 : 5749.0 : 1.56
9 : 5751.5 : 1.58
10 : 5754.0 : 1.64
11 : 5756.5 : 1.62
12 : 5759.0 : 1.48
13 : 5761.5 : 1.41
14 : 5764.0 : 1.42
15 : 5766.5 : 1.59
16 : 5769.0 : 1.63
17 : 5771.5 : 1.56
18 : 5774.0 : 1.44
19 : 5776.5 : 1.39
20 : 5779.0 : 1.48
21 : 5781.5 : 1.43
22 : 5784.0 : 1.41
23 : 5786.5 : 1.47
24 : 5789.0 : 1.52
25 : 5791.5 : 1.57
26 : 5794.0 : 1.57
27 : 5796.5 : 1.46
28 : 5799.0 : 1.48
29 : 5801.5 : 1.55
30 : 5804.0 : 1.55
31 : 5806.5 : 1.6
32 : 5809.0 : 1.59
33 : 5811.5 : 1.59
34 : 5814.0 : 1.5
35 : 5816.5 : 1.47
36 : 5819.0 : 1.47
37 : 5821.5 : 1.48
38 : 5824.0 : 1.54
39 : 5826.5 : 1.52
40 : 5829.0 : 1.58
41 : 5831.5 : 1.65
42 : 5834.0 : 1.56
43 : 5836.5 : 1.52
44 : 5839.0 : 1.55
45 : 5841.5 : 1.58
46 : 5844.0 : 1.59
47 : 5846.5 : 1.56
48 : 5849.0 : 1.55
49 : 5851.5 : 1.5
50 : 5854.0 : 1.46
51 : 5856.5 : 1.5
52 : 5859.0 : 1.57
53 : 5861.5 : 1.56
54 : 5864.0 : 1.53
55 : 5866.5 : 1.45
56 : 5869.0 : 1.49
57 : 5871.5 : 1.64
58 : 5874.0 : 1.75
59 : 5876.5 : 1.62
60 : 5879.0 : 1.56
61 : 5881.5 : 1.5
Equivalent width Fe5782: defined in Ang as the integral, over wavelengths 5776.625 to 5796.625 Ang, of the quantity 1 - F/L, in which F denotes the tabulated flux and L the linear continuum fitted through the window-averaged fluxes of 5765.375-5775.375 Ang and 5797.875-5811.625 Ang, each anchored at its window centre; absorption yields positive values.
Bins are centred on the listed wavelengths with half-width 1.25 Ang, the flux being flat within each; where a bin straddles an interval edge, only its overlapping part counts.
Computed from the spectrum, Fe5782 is 0.9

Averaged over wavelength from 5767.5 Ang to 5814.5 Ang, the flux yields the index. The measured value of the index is 1.52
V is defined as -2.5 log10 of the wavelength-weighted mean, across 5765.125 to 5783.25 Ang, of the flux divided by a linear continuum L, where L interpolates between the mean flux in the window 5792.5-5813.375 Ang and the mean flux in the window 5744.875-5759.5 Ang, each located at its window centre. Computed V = 0.04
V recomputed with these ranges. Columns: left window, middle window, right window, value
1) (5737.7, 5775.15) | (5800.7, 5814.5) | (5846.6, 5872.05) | -0.028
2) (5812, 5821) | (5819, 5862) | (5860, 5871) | -0.028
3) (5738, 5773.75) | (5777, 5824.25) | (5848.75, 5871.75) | 0.013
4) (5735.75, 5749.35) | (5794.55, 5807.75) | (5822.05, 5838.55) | 0.011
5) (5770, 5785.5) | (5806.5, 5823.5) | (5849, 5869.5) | -0.031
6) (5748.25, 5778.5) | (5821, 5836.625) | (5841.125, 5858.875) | -0.017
